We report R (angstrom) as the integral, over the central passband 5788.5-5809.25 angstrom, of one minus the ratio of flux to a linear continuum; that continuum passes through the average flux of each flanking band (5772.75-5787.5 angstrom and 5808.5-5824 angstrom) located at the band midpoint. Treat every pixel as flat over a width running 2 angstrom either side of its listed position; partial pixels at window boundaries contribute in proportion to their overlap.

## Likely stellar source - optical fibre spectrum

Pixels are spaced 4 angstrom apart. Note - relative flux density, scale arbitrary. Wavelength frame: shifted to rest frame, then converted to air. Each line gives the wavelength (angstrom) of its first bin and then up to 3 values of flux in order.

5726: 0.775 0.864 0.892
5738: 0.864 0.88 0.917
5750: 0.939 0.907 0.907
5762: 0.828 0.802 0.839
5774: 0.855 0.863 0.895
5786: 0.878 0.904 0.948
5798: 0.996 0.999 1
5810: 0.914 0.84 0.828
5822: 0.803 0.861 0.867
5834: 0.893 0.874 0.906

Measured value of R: -2.7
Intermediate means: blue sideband 0.873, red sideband 0.844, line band 0.968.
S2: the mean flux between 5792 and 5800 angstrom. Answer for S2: 0.972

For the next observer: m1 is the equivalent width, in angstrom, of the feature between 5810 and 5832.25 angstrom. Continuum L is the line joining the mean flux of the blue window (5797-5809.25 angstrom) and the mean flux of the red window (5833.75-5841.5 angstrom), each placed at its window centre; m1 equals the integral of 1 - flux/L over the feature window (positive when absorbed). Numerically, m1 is 2.1 angstrom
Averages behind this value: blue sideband 0.99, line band 0.847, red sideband 0.886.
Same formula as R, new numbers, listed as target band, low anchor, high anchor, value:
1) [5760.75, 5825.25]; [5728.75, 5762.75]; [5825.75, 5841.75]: -0.19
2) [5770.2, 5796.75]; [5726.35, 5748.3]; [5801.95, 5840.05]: -0.32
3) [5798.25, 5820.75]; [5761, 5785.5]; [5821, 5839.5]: -1.60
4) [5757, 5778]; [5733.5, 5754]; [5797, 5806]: 2.13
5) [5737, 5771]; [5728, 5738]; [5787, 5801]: 0.85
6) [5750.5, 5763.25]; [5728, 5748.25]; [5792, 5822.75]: 0.05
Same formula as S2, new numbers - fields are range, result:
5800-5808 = 1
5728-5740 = 0.873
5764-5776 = 0.832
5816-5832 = 0.84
